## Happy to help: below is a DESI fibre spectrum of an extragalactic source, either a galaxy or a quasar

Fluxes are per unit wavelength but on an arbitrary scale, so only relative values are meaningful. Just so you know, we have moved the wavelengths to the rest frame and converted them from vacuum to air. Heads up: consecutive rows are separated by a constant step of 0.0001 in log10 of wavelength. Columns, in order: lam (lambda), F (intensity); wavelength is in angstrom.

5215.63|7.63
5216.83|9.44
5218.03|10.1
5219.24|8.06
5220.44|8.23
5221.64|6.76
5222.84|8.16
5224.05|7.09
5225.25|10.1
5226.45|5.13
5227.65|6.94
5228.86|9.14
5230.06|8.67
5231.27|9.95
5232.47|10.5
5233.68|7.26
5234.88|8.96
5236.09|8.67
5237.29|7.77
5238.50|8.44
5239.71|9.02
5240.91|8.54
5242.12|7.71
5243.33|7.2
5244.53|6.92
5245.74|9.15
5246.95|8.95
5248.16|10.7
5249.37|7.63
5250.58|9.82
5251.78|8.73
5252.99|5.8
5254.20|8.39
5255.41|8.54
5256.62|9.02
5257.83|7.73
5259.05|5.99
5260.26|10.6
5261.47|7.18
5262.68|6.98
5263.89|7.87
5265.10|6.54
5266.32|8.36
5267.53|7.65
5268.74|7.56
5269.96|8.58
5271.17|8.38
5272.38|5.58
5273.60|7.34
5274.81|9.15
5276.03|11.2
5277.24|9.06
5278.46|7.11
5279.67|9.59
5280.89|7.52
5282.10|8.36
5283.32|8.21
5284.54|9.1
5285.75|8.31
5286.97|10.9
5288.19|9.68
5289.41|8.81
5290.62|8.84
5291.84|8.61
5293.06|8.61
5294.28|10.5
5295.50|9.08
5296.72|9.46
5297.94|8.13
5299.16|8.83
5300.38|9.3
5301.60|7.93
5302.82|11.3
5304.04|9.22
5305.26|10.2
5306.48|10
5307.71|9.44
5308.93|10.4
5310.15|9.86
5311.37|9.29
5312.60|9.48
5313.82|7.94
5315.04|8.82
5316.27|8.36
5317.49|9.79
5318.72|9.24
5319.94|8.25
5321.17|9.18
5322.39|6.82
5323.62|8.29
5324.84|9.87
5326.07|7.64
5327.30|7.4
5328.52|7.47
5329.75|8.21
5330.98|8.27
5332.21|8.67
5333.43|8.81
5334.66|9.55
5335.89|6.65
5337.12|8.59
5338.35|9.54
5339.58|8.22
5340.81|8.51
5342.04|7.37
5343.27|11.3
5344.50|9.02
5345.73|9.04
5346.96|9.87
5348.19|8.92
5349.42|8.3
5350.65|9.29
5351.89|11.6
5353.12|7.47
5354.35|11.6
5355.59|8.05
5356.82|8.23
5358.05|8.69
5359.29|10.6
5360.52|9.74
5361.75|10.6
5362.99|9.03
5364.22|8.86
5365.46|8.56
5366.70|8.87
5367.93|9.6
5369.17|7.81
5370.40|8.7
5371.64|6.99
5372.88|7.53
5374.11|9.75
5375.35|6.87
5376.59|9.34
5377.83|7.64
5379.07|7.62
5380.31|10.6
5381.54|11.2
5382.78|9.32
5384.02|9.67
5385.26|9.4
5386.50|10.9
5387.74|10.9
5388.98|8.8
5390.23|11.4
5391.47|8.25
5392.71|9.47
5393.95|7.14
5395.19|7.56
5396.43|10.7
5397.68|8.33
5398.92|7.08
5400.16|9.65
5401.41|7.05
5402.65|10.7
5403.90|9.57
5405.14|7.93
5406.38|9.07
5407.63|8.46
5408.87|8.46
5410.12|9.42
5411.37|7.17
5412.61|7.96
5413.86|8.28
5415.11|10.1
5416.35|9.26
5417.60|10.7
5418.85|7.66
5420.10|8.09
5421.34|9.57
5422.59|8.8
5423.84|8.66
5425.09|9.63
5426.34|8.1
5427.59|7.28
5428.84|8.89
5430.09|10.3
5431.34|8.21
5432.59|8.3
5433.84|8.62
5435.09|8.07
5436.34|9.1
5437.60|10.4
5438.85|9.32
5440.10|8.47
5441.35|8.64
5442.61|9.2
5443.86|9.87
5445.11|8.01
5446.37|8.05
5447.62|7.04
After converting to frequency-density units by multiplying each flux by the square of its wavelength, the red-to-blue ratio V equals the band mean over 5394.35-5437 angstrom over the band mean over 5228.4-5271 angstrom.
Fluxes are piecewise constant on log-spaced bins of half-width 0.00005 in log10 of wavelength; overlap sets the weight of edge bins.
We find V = 1.12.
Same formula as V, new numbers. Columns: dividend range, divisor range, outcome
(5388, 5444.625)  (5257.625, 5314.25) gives 1.06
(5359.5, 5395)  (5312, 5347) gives 1.08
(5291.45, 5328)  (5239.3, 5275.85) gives 1.14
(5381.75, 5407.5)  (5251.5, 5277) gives 1.21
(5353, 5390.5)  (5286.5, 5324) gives 1.03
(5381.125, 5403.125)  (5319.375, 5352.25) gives 1.09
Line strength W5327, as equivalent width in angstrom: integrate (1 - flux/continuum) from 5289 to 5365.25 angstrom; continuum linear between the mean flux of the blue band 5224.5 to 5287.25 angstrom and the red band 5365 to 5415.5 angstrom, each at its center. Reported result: -3.7 angstrom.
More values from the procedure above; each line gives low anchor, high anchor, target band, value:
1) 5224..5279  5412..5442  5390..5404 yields -0.1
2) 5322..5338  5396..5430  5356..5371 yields -1.2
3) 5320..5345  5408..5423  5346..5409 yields -3.1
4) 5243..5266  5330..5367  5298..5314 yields -1.6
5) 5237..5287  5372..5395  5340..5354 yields -0.5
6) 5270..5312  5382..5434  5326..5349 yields 1.0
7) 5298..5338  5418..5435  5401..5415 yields 0.1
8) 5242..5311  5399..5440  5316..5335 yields 0.5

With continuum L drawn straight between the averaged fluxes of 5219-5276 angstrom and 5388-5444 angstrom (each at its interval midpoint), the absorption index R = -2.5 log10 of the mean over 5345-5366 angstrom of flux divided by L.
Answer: -0.09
